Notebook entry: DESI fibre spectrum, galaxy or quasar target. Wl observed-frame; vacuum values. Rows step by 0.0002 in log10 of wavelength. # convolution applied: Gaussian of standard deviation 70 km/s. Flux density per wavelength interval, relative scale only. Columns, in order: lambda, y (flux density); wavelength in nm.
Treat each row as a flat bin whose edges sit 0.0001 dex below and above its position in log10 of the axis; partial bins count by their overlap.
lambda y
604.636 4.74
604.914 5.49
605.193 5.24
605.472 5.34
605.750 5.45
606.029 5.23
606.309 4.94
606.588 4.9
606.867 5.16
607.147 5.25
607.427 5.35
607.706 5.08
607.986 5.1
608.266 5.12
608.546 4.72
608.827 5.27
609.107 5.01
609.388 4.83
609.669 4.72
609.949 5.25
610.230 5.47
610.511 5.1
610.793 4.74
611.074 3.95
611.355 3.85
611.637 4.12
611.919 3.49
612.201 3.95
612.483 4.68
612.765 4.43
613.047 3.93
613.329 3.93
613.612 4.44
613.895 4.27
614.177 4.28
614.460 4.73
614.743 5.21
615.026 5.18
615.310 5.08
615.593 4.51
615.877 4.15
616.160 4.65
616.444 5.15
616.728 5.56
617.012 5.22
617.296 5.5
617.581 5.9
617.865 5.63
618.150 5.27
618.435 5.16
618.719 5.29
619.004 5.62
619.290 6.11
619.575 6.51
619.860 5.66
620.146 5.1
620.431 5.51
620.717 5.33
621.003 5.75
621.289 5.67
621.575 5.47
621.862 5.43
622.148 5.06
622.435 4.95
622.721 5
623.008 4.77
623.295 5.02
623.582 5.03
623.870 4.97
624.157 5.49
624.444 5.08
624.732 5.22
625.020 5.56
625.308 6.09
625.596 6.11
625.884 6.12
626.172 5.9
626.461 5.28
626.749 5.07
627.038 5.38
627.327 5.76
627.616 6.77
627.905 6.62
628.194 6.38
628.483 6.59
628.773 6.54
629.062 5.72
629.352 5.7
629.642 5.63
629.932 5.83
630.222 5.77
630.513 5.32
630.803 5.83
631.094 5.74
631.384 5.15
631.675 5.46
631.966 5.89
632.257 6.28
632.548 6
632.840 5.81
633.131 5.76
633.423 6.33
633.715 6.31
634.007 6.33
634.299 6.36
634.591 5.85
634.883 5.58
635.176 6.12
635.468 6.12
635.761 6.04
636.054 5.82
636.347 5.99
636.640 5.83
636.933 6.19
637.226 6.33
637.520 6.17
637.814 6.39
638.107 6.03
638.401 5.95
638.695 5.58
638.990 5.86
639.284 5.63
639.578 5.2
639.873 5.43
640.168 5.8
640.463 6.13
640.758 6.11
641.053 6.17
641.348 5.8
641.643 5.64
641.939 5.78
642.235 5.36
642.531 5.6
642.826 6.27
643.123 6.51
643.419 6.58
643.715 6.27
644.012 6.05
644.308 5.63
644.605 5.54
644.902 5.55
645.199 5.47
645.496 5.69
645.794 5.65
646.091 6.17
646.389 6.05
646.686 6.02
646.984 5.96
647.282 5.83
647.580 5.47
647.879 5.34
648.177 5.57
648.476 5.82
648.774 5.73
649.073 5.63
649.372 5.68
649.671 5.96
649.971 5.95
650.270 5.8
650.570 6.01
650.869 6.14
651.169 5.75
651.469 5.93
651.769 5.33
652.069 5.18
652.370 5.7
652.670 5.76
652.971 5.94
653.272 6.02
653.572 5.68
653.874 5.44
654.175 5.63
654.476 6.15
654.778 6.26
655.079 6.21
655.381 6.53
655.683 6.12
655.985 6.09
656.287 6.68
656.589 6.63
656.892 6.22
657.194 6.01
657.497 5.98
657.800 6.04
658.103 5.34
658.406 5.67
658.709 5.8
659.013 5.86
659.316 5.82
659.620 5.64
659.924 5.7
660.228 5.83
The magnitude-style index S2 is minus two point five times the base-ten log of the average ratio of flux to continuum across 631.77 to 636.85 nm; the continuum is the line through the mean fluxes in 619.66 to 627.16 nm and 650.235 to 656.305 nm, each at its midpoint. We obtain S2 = -0.082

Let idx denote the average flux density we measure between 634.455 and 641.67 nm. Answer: 5.92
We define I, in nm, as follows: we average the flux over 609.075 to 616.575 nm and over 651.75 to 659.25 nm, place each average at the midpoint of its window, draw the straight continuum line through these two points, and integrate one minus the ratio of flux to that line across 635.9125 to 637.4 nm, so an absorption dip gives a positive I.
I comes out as -0.20 nm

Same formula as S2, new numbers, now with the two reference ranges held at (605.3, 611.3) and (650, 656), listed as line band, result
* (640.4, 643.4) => -0.054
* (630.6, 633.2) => -0.054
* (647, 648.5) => 0.031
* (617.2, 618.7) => -0.053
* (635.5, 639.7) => -0.066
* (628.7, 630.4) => -0.075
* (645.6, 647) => -0.039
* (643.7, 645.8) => 0.004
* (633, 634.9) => -0.111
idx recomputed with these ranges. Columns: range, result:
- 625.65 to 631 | 5.9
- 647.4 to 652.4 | 5.71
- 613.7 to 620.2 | 5.2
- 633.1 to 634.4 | 6.25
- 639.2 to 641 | 5.74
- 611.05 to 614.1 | 4.1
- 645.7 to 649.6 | 5.77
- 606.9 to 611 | 5.06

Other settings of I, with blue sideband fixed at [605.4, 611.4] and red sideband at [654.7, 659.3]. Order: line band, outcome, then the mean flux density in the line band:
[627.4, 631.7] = -0.37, 5.95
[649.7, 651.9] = 0.03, 5.85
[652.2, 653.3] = 0.03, 5.82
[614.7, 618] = 0.03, 5.14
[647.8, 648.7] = 0.04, 5.61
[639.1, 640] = 0.04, 5.44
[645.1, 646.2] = 0.02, 5.74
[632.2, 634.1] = -0.19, 6.1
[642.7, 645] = -0.11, 6.06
